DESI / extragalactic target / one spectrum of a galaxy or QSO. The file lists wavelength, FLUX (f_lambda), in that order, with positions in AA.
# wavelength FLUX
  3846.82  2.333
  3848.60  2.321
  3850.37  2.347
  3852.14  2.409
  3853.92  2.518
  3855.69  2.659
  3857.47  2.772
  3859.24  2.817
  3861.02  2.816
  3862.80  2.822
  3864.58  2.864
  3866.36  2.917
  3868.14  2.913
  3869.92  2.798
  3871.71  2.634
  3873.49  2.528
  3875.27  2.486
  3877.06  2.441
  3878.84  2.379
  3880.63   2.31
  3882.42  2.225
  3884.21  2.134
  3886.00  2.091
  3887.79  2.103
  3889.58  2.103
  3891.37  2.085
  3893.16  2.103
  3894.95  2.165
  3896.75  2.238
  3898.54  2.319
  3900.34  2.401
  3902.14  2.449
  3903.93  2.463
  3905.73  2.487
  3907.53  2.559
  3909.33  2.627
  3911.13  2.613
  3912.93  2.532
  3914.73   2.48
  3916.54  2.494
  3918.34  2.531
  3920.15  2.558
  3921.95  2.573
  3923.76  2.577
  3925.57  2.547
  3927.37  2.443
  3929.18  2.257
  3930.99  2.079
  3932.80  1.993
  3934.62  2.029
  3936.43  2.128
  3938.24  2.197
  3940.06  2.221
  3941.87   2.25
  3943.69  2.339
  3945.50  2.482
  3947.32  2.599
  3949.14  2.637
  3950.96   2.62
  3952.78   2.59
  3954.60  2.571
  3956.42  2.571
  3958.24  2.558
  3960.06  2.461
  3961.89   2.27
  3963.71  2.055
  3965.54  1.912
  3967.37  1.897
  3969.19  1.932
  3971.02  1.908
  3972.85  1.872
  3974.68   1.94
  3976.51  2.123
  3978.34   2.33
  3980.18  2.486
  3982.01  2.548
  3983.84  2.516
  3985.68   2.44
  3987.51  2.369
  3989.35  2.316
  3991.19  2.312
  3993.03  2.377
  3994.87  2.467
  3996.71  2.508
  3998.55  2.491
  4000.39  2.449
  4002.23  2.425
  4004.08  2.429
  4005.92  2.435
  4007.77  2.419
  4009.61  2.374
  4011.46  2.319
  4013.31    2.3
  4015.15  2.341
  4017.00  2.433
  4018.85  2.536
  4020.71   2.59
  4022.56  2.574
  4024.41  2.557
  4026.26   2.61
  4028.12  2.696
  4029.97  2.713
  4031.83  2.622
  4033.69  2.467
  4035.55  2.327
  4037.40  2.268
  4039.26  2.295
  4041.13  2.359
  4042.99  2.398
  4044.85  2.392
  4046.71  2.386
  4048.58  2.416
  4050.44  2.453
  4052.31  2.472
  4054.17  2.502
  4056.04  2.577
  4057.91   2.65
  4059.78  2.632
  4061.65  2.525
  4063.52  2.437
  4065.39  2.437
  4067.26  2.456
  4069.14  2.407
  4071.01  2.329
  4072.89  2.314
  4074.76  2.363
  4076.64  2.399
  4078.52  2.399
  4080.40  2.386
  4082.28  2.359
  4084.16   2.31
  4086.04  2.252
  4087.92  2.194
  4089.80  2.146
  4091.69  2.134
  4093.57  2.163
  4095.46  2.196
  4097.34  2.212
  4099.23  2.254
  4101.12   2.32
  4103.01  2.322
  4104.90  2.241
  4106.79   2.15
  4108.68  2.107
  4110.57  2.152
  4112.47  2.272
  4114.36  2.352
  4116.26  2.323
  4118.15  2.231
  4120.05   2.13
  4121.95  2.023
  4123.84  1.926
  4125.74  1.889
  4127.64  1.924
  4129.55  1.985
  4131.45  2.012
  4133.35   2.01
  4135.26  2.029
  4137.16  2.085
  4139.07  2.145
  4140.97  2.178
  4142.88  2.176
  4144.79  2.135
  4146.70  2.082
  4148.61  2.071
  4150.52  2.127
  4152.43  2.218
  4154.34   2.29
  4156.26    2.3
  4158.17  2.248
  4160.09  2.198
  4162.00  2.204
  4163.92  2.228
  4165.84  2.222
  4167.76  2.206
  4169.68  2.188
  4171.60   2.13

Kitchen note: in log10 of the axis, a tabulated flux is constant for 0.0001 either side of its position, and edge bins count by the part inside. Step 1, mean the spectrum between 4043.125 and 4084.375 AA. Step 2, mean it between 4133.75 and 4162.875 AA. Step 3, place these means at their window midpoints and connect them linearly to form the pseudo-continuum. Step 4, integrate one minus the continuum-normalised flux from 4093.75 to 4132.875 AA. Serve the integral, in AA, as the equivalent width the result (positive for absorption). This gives 2.2 AA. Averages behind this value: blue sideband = 2.44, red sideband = 2.16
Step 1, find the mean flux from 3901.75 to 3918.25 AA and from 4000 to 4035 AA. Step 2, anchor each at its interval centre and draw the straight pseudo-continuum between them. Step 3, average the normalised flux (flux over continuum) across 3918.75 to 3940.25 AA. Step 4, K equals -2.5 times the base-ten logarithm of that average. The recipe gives 0.10 mag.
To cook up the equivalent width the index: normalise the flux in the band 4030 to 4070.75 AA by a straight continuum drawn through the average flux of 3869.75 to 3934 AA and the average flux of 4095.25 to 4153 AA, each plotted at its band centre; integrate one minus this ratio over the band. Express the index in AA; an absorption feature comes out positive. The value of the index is -4.4 AA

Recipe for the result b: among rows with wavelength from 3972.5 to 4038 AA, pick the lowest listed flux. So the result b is 1.872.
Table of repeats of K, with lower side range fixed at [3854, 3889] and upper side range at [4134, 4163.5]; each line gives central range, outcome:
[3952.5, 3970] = 0.073 mag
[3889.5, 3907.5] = 0.097 mag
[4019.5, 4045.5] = -0.073 mag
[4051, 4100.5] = -0.045 mag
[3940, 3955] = -0.018 mag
